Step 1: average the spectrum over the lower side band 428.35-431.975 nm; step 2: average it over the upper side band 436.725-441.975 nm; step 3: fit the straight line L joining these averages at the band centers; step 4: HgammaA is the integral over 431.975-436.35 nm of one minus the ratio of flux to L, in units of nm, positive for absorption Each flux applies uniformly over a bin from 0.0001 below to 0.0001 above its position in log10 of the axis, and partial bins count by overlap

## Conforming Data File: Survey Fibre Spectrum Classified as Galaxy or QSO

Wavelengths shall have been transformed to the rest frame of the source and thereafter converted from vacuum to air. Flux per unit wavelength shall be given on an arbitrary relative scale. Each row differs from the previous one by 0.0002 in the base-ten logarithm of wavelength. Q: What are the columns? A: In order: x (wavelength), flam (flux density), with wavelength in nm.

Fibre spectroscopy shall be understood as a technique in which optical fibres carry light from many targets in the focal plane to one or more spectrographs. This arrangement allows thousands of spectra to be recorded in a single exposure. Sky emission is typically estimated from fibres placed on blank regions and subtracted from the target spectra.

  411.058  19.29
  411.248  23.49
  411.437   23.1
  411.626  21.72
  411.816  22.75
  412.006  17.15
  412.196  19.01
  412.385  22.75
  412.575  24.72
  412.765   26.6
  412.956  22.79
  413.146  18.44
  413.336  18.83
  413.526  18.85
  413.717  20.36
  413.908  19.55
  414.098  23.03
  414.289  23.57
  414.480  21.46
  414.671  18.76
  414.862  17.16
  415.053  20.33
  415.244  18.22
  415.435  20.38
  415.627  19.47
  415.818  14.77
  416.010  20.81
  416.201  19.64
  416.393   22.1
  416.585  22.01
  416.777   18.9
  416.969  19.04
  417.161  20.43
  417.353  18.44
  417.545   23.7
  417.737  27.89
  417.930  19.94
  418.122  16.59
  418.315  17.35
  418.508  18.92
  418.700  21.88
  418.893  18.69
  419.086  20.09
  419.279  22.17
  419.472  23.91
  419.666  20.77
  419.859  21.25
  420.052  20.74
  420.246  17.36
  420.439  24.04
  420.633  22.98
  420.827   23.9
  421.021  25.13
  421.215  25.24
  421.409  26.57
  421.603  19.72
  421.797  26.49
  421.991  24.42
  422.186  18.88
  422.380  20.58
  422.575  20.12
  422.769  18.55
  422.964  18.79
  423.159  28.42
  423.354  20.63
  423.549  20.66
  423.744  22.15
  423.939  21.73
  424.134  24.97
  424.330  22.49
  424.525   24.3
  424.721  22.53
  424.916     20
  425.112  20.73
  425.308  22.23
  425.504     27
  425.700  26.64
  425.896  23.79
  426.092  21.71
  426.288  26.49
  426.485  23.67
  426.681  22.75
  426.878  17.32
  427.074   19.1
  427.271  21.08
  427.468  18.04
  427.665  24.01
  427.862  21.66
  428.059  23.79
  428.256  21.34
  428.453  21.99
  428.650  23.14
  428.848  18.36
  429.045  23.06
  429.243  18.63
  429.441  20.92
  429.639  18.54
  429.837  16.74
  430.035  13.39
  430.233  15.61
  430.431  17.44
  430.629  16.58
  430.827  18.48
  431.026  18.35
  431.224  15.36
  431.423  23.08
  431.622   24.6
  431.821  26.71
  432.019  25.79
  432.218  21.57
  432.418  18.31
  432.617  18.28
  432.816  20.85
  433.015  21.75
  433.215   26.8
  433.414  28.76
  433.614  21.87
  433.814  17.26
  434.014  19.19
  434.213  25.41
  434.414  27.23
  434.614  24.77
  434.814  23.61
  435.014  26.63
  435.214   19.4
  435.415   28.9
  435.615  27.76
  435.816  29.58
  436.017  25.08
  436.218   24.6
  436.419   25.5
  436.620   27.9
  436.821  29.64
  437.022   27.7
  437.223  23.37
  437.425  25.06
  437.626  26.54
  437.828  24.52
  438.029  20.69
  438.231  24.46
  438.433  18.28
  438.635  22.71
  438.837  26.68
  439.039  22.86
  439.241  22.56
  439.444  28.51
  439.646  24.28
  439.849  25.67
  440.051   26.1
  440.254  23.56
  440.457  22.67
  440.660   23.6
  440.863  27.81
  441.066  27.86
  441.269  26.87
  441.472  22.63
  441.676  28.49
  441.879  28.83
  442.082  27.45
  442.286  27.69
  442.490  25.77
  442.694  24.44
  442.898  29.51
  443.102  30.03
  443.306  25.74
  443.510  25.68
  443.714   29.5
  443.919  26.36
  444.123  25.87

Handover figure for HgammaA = -0.35 nm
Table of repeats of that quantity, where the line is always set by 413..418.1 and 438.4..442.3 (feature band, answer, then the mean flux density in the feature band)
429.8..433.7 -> 0.50 nm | 20.6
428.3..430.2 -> 0.30 nm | 19.3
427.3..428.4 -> 0.05 nm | 21.7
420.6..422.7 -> -0.15 nm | 23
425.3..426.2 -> -0.09 nm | 24.5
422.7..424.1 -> 0.00 nm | 21.8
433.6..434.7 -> 0.06 nm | 22.6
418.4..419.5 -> 0.01 nm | 20.7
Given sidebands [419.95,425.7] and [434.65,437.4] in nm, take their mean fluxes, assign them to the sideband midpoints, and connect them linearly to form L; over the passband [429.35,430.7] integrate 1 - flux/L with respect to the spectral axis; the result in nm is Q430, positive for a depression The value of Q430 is 0.411 nm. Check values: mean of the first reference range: 22.5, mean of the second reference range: 26.1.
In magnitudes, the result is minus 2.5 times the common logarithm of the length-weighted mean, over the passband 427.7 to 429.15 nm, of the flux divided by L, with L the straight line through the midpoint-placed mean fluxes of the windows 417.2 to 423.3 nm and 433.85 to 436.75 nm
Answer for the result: 0.08 mag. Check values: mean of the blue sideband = 21.7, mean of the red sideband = 25.3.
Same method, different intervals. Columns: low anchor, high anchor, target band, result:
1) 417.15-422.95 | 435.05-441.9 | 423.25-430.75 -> 0.085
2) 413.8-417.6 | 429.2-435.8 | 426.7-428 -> 0.035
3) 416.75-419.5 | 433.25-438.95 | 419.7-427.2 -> -0.035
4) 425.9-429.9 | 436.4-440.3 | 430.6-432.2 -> 0.055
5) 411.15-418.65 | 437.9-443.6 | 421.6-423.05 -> 0.047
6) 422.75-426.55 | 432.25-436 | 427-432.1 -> 0.156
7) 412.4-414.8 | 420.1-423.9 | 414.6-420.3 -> 0.090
